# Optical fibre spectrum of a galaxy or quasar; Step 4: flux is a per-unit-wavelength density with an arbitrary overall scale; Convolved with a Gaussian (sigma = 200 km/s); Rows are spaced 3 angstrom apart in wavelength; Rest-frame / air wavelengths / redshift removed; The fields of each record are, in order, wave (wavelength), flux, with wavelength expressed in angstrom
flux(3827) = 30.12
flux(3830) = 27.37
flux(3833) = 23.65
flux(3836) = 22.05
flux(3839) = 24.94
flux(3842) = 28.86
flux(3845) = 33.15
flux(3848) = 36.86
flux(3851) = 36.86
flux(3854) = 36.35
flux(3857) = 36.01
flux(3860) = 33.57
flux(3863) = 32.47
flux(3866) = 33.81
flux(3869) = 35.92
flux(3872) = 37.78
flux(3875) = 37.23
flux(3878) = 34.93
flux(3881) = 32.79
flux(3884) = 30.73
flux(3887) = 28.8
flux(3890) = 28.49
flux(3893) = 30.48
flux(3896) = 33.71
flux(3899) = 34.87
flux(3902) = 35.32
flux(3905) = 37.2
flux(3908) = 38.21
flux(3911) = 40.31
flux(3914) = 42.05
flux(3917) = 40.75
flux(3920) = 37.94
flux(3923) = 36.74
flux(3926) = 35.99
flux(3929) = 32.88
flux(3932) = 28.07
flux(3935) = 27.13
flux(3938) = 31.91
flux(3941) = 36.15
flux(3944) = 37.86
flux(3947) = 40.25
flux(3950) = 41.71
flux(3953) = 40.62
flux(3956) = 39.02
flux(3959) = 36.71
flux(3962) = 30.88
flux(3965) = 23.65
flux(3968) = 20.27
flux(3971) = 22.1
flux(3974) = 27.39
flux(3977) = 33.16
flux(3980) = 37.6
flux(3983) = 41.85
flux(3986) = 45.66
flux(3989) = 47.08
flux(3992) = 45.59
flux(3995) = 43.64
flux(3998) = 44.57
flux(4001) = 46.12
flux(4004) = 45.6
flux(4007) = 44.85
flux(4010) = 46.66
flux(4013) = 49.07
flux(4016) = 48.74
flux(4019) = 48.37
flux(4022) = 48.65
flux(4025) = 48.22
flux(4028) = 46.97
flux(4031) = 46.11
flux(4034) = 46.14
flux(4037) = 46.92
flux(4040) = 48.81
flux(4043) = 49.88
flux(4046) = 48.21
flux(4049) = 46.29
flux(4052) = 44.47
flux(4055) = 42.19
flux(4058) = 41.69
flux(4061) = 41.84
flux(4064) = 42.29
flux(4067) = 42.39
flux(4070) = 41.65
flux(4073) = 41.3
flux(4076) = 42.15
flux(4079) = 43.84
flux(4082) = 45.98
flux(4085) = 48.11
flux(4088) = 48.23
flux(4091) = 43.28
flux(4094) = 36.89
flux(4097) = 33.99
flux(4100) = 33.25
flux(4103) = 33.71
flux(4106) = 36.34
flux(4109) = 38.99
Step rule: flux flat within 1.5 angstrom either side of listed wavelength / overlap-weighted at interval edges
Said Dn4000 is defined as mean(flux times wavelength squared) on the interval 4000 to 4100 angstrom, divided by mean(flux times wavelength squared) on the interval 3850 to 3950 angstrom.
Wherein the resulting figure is 1.38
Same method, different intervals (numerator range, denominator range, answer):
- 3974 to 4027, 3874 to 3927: 1.33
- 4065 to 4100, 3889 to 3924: 1.26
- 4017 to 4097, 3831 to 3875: 1.53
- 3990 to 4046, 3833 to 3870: 1.59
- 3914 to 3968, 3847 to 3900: 1.07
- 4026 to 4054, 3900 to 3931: 1.33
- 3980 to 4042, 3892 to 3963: 1.33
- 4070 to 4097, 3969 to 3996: 1.20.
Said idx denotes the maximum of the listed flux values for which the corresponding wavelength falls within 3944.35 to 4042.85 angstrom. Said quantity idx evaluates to 49.07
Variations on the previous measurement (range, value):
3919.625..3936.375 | 37.94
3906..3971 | 42.05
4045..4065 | 48.21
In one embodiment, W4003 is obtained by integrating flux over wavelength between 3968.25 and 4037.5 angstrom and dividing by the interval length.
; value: 43.1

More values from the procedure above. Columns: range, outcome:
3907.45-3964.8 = 36.3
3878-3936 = 34.4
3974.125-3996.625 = 41.2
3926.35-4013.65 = 37.4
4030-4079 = 44.5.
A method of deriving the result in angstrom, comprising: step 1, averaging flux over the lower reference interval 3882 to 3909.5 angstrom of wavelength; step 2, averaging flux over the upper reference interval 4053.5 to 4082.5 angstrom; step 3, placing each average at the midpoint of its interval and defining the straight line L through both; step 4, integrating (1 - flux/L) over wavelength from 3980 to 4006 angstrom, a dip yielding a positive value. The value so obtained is -4.2 angstrom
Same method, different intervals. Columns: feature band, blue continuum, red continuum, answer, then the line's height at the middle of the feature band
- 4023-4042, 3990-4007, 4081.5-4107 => -1.78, 43.2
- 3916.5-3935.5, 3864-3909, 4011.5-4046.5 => 1.77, 37.8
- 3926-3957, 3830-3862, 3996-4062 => 2.86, 39.1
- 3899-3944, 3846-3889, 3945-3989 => -1.47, 34.7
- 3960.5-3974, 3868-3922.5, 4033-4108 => 4.87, 38.4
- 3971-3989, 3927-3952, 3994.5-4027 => 2.18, 41.6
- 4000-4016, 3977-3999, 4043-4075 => -1.32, 43.1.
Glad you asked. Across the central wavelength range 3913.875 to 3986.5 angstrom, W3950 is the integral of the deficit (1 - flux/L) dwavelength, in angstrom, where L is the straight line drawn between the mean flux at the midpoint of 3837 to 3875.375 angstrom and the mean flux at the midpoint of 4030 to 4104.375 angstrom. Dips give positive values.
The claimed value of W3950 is 6.8 angstrom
